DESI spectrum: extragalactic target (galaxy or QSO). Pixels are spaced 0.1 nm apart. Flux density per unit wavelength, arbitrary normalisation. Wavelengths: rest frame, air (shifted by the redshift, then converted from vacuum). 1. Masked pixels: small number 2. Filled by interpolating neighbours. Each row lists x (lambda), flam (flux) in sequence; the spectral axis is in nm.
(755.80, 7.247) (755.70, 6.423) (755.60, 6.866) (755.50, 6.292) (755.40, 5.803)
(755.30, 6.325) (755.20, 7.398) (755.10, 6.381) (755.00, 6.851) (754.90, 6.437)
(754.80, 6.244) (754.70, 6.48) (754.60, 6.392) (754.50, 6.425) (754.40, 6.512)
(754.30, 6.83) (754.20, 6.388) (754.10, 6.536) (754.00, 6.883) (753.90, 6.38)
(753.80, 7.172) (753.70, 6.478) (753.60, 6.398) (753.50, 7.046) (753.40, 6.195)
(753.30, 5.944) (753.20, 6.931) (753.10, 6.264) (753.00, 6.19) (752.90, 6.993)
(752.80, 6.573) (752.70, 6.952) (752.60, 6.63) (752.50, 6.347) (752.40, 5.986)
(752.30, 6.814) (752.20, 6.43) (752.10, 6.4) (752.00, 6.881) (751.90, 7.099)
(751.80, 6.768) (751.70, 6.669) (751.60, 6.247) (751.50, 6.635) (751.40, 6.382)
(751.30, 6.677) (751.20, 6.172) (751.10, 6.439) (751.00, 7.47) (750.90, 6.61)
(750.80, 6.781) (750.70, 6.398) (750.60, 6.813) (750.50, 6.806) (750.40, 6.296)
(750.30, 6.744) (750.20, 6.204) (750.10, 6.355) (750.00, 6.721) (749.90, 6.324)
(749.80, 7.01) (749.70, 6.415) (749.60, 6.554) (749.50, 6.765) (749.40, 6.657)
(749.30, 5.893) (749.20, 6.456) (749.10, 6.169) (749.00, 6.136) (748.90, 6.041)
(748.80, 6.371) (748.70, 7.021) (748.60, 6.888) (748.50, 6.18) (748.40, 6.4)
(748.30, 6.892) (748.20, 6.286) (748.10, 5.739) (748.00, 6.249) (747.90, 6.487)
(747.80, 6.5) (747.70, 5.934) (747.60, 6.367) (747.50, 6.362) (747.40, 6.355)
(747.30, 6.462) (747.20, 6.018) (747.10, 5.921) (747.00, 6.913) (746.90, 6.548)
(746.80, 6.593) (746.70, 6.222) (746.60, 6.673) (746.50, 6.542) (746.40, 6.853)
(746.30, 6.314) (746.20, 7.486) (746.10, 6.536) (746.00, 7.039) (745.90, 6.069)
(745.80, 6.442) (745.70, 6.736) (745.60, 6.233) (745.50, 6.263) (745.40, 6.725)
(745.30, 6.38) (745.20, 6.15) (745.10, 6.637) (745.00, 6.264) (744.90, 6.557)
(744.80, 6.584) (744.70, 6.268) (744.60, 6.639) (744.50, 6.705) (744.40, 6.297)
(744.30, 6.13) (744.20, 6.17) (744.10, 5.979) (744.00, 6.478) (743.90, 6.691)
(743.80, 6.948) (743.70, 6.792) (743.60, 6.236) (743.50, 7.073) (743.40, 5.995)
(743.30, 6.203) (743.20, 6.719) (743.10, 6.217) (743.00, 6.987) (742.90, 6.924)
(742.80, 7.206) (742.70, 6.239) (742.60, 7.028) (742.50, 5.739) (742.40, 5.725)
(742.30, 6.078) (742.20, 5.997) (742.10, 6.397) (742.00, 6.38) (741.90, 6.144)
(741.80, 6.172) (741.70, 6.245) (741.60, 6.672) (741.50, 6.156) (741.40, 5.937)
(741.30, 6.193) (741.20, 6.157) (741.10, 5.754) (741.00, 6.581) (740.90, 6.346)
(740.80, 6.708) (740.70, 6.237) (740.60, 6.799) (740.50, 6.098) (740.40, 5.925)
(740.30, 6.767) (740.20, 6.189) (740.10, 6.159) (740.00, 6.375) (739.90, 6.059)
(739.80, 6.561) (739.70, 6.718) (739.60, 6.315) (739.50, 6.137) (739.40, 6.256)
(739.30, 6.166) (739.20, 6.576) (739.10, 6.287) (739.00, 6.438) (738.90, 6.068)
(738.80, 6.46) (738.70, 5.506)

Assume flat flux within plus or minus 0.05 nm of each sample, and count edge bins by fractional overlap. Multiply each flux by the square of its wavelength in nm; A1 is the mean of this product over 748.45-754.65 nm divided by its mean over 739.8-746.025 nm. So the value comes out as 1.0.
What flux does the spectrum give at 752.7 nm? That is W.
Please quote 6.952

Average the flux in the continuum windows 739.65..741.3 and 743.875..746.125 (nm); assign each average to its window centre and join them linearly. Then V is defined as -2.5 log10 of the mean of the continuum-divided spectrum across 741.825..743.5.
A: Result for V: 0.00 mag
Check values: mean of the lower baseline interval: 6.34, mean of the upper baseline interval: 6.43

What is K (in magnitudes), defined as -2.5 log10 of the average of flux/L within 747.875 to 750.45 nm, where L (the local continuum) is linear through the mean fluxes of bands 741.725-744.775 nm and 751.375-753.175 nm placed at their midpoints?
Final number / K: 0.02 mag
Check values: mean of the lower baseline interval 6.42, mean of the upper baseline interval 6.58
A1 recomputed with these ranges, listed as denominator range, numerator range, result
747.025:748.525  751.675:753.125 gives 1.06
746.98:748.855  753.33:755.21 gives 1.05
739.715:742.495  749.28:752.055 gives 1.08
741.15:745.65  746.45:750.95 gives 1.02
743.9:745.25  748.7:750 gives 1.02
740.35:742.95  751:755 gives 1.07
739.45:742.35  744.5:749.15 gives 1.04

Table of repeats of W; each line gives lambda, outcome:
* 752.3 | 6.814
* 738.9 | 6.068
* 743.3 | 6.203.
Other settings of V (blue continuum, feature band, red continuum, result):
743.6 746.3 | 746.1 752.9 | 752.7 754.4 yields 0.00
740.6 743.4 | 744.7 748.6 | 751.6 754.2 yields 0.00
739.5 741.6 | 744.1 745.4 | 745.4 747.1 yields 0.02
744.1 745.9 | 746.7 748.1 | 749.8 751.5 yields 0.02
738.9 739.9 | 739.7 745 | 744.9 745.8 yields 0.00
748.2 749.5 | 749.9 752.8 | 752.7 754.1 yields -0.01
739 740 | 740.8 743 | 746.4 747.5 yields 0.01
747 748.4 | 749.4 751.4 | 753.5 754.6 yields -0.03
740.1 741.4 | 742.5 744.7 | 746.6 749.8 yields -0.03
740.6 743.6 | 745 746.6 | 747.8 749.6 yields -0.03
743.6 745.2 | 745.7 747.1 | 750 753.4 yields -0.02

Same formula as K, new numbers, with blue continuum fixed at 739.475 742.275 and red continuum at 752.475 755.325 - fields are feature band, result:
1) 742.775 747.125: -0.025 mag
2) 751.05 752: -0.010 mag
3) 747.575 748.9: 0.010 mag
